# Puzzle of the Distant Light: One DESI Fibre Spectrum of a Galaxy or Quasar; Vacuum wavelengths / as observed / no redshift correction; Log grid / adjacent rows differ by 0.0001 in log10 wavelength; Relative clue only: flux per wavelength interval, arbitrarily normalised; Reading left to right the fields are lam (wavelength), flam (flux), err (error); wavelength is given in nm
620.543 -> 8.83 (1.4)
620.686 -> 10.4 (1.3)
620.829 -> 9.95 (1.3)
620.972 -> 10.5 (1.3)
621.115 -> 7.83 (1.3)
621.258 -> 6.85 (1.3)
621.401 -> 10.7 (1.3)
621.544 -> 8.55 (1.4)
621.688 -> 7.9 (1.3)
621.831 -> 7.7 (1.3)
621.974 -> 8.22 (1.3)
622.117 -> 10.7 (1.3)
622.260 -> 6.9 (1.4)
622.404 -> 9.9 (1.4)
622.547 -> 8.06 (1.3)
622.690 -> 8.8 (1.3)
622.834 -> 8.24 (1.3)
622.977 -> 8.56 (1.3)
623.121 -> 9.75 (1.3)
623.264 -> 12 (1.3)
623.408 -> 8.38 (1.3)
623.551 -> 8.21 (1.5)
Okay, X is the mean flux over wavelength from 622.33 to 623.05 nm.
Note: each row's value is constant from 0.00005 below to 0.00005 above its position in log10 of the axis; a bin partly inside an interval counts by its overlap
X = 8.7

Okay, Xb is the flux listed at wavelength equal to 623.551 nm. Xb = 8.21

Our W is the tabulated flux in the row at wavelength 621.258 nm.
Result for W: 6.85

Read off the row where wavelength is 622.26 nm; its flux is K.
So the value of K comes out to 6.9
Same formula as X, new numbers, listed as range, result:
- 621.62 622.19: 8.64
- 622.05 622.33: 8.79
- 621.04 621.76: 8.37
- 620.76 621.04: 10.2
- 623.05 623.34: 10.8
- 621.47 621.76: 8.23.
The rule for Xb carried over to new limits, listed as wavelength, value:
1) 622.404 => 9.9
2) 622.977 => 8.56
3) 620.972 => 10.5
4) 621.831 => 7.7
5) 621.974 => 8.22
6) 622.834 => 8.24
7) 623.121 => 9.75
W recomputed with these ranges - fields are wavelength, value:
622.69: 8.8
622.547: 8.06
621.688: 7.9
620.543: 8.83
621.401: 10.7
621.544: 8.55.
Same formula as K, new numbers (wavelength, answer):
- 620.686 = 10.4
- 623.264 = 12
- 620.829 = 9.95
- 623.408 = 8.38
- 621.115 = 7.83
